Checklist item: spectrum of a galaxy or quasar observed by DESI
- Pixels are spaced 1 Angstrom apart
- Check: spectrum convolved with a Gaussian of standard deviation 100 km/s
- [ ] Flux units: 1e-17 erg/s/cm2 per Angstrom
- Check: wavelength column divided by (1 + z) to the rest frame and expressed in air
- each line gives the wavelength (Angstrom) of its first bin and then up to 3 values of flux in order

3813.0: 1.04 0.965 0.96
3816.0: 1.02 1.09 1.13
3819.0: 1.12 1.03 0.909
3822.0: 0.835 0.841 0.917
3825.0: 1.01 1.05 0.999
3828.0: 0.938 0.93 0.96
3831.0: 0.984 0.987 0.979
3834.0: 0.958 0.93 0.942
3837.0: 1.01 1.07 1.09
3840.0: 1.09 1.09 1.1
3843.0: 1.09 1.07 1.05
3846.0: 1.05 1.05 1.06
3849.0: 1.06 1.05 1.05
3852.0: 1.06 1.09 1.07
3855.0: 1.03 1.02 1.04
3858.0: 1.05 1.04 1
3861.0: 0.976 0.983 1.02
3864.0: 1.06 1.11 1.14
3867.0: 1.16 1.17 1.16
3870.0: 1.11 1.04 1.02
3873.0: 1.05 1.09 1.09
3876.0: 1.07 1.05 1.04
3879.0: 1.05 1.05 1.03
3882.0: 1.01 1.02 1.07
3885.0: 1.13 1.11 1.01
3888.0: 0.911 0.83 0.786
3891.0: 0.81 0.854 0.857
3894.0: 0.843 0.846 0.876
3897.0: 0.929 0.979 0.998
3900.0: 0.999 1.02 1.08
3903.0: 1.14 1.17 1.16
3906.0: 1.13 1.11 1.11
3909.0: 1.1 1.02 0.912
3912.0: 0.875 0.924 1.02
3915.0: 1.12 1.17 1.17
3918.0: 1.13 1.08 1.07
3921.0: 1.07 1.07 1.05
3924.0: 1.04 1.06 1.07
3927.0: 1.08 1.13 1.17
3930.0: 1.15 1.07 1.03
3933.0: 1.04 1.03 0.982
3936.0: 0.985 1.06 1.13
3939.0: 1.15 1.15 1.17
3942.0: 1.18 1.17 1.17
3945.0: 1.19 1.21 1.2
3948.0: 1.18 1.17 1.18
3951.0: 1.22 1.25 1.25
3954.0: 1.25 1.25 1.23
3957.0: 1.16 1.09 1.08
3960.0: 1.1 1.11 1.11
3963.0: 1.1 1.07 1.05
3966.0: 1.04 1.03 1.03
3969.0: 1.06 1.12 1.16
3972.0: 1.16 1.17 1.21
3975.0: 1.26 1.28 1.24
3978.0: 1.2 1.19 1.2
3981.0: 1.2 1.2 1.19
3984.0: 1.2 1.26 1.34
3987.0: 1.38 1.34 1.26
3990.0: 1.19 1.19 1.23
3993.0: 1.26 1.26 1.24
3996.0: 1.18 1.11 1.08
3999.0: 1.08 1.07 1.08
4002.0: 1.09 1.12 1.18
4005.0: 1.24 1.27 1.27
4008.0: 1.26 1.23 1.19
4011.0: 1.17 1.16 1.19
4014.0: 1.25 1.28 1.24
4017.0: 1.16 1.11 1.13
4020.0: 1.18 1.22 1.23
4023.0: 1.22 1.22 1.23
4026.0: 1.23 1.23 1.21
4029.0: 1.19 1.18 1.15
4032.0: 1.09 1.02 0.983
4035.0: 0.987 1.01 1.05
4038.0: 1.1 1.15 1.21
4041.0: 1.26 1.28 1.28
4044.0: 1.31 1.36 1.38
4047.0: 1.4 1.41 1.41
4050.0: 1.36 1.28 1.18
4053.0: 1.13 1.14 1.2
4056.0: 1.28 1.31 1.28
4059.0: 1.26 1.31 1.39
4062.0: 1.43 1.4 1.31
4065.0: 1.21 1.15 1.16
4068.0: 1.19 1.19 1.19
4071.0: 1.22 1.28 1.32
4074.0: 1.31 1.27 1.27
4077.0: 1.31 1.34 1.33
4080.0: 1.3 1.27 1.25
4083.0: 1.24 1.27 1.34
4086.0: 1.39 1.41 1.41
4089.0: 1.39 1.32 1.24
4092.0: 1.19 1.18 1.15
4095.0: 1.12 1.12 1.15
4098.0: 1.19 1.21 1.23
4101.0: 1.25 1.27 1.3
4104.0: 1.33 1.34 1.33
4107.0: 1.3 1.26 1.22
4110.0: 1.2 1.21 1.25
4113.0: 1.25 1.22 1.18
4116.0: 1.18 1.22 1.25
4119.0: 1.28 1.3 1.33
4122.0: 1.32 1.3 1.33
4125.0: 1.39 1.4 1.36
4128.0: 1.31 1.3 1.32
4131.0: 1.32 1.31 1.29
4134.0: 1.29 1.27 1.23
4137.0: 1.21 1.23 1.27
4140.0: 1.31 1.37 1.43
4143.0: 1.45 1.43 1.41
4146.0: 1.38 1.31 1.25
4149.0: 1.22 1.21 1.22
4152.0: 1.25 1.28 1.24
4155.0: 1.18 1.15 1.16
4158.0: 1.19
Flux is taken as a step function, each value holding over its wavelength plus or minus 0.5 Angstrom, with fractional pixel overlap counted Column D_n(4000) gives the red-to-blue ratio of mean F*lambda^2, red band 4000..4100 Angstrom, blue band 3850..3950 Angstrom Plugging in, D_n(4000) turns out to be 1.26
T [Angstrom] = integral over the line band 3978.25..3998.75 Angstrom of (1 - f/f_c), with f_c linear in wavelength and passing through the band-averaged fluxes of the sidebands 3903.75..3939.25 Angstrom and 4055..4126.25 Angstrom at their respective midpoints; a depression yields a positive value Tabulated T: -1.3 Angstrom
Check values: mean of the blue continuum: 1.07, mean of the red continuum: 1.27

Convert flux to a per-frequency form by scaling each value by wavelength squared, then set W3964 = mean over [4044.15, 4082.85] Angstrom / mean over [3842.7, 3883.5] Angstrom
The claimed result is 1.34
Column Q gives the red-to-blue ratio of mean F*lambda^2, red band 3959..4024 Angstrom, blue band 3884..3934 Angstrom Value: 1.2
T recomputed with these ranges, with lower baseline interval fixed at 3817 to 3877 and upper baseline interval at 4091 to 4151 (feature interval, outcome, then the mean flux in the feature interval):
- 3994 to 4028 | -0.3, 1.19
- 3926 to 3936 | 0.3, 1.07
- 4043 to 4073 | -1.5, 1.28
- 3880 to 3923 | 2.8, 1.01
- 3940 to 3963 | -1.0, 1.18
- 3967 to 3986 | -0.6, 1.18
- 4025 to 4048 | 0.2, 1.19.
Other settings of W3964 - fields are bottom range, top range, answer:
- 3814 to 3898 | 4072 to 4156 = 1.44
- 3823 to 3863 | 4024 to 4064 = 1.34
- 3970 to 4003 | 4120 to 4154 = 1.18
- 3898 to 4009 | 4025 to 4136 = 1.18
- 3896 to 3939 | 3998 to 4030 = 1.18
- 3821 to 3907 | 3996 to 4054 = 1.27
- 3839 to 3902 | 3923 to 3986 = 1.16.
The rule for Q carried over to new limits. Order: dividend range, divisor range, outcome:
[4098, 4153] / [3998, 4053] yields 1.13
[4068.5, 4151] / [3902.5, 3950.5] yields 1.28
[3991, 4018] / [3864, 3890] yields 1.20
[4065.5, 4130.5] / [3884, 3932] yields 1.36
